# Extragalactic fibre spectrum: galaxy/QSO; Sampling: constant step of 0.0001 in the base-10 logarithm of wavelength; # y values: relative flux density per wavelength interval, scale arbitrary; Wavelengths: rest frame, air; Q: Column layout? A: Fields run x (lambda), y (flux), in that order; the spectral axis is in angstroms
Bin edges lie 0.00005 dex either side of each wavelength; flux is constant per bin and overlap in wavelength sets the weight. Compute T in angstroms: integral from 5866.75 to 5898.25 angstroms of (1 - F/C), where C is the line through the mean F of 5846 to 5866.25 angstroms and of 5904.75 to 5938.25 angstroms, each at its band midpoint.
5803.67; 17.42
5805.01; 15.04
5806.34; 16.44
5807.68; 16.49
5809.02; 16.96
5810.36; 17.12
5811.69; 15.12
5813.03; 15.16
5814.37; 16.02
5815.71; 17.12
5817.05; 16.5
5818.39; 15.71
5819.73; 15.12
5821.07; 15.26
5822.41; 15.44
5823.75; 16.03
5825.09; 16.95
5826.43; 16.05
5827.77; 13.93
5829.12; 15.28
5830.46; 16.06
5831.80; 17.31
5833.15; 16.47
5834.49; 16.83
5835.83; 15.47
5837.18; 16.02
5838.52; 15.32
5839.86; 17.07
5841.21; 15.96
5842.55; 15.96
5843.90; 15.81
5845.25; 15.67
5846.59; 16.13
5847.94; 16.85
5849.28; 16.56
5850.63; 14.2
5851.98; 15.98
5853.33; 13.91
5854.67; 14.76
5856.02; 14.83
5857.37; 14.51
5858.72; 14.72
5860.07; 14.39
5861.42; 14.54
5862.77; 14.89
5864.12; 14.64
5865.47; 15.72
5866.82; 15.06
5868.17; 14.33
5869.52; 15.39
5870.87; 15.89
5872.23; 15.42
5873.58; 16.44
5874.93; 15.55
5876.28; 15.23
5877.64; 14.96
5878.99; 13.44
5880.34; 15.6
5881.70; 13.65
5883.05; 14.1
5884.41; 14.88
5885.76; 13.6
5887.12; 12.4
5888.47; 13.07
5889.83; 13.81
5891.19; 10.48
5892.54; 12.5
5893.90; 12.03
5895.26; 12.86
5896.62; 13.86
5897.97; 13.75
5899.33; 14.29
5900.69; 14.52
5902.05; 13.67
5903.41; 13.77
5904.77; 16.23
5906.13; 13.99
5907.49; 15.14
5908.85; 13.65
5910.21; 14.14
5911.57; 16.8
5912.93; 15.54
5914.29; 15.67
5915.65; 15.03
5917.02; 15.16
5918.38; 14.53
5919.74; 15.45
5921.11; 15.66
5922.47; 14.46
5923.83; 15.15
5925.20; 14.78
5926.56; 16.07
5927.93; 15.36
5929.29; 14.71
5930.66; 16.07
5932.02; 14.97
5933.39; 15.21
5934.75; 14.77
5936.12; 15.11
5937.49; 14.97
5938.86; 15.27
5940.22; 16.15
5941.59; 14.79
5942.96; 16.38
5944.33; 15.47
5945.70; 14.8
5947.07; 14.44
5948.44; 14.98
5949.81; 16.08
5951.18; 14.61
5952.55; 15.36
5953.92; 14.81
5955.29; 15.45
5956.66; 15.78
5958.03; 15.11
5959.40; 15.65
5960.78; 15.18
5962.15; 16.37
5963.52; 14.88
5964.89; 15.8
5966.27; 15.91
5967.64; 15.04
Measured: 2.1 angstroms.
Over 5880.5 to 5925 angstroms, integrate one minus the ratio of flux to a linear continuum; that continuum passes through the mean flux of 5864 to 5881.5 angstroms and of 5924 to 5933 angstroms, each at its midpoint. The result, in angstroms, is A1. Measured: 3.0 angstroms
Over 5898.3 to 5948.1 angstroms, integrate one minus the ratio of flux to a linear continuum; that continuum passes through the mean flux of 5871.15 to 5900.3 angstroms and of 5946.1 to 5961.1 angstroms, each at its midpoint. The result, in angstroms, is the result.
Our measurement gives -1.4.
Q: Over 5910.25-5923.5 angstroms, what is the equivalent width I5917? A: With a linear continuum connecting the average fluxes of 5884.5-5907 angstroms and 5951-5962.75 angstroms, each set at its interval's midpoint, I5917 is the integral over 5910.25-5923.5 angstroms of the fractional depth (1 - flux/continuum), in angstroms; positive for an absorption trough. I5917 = -1.1 angstroms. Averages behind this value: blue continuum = 13.5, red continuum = 15.4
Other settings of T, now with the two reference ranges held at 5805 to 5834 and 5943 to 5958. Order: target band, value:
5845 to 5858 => 0.40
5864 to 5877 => 0.25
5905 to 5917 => 0.32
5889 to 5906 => 2.24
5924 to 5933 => 0.03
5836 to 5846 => -0.04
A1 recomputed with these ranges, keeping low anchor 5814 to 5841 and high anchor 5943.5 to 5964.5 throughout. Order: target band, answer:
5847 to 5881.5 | 1.5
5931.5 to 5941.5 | 0.1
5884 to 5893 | 1.6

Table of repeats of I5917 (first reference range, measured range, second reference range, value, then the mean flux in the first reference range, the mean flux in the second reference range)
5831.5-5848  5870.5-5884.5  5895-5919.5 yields 0.3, 16.2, 14.6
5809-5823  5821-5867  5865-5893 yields -1.0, 15.9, 14.4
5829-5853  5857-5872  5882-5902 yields -0.2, 16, 13.3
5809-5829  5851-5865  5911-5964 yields 0.8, 15.8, 15.3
